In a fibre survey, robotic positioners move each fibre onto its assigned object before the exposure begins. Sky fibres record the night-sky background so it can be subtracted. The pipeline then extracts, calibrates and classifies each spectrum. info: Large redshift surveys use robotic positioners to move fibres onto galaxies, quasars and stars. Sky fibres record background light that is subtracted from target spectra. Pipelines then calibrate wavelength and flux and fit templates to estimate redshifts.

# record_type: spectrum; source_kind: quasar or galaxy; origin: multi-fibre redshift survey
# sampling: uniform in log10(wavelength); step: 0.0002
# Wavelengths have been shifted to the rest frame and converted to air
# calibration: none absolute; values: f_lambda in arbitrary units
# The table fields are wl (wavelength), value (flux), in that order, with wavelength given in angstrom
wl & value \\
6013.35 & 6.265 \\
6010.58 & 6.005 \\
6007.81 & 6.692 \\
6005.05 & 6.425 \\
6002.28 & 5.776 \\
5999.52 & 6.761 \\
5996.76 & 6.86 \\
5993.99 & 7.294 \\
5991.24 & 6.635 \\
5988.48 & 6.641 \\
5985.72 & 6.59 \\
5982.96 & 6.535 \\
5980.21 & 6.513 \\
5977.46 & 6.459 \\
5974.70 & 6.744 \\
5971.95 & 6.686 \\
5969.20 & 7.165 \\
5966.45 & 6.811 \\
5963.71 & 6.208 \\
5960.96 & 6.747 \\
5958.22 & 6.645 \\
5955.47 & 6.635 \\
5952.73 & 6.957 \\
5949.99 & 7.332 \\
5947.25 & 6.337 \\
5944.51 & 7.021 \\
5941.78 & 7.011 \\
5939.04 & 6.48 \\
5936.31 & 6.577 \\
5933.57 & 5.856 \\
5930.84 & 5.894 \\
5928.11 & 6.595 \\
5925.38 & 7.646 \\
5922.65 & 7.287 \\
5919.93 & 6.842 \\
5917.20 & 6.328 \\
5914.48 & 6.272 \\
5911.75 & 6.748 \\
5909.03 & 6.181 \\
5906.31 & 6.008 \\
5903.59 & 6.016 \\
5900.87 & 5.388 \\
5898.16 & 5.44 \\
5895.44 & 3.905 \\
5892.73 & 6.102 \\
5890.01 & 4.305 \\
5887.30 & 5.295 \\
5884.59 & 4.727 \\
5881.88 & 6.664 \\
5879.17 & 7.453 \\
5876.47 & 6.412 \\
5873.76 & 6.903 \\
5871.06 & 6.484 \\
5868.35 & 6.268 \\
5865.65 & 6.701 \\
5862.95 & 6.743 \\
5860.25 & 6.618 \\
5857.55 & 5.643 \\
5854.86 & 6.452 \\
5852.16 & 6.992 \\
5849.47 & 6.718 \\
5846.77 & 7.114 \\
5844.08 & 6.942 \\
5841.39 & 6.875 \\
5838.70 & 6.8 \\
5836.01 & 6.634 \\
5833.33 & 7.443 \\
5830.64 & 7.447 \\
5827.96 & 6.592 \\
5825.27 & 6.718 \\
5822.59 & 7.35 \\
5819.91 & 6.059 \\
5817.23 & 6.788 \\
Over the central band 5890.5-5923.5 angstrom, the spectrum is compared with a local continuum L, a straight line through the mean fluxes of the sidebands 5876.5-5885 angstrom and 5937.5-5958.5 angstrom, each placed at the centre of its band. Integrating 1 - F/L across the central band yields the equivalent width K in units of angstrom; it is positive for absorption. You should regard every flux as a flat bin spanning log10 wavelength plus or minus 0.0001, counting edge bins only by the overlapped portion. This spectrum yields 3.2 angstrom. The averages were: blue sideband 6.48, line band 5.98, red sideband 6.81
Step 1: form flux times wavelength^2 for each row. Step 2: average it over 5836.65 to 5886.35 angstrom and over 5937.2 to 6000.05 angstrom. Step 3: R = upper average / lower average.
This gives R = 1.06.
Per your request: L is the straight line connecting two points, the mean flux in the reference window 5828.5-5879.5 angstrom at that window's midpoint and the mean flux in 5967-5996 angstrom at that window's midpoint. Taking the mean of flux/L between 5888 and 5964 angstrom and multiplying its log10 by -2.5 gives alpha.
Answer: 0.07 mag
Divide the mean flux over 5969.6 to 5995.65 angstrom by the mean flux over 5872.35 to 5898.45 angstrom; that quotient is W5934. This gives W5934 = 1.17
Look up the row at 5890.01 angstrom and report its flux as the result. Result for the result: 4.305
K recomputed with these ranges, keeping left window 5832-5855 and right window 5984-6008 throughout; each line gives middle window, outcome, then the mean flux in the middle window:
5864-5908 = 6.1 angstrom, 5.89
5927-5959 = 0.5 angstrom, 6.61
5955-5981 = 0.0 angstrom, 6.66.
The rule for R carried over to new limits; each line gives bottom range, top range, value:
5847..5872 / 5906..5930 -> 1.04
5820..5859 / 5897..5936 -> 0.95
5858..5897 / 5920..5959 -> 1.14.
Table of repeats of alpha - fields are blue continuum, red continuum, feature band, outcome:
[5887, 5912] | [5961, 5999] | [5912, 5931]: -0.16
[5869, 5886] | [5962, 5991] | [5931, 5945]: 0.01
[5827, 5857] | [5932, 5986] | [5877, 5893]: 0.18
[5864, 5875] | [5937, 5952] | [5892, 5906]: 0.23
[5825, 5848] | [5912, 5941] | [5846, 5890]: 0.08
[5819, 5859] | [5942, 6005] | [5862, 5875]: 0.03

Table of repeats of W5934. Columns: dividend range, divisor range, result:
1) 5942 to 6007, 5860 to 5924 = 1.09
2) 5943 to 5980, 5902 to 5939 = 1.04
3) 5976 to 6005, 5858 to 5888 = 1.03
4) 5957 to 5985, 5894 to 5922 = 1.12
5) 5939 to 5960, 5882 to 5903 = 1.32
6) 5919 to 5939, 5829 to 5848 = 0.95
